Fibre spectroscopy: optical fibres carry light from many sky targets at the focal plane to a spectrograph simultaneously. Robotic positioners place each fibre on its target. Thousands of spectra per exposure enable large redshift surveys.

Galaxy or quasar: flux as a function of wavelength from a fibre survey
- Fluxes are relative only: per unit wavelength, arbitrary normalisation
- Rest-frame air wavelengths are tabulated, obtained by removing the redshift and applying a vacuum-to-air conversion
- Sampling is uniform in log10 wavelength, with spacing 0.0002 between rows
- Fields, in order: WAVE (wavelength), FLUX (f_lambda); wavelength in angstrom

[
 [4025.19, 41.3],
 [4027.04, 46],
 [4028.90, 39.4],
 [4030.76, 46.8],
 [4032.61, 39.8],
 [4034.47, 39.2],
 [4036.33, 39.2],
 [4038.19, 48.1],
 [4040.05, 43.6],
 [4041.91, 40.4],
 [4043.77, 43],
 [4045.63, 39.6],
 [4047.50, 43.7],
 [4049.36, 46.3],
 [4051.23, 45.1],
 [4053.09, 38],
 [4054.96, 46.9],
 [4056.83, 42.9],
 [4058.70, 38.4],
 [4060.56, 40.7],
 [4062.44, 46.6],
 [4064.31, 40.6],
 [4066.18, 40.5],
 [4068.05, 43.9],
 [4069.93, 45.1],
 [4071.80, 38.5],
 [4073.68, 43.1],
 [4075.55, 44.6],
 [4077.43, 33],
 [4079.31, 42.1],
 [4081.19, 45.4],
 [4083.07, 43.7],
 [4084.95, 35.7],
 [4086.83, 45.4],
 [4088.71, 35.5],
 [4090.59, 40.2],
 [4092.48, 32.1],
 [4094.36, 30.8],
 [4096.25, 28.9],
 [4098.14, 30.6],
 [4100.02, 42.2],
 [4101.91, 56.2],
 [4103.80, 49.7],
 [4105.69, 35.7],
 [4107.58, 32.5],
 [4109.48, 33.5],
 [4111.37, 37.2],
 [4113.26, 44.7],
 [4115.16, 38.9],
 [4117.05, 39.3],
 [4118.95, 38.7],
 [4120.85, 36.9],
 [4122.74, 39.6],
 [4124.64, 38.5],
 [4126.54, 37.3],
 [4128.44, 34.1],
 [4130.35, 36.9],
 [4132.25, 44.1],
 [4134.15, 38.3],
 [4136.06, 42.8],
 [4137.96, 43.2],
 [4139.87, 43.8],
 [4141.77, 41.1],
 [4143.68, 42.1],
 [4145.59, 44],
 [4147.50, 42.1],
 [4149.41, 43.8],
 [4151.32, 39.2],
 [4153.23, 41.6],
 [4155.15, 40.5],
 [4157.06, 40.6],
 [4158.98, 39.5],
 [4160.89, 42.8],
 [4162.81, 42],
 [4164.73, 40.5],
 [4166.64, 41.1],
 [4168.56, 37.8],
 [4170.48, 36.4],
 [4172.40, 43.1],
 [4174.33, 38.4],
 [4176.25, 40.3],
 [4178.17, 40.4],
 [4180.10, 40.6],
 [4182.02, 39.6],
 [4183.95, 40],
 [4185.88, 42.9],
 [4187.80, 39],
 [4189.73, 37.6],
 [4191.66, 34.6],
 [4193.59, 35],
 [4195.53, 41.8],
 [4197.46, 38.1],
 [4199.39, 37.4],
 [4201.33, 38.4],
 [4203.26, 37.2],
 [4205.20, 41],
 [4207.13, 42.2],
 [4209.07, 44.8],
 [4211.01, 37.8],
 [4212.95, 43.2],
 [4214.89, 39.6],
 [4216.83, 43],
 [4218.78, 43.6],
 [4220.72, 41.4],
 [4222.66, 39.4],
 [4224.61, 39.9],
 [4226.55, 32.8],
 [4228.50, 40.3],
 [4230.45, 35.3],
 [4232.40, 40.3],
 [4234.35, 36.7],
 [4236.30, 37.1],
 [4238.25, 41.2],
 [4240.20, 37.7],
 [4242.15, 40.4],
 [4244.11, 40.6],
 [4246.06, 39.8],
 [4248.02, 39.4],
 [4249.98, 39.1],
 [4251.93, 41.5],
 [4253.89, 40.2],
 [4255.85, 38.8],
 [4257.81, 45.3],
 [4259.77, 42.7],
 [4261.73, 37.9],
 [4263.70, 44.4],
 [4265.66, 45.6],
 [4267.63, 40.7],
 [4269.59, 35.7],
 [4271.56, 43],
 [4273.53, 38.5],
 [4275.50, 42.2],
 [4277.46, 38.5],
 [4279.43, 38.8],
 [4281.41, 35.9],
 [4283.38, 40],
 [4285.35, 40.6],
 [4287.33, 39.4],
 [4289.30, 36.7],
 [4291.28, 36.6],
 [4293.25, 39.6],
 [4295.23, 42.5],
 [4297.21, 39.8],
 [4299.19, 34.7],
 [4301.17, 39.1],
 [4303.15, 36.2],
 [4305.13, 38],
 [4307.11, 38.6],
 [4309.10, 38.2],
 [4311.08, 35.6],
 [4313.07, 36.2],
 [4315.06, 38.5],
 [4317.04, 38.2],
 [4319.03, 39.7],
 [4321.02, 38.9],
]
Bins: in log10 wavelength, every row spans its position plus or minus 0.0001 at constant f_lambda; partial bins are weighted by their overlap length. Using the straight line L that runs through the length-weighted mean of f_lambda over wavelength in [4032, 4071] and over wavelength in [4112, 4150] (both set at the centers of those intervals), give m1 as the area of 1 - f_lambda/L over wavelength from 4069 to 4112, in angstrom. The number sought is 2.4 angstrom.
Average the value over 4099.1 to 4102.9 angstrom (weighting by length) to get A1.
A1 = 49.2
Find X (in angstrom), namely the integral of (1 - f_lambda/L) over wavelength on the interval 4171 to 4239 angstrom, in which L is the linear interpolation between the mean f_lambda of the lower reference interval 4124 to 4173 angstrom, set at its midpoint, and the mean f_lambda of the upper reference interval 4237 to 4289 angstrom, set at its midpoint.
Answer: 1.6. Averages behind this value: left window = 40.7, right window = 40.2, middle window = 39.5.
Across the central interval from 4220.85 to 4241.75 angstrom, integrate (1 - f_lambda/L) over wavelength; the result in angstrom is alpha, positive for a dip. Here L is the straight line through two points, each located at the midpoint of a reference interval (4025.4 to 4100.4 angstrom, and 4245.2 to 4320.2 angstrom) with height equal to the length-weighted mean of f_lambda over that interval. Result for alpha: 0.8 angstrom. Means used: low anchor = 40.9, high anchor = 39.4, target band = 38.3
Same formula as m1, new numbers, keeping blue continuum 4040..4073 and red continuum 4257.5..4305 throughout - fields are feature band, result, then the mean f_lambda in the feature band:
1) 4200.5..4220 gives -0.3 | 41.1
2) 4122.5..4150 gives 0.4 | 40.8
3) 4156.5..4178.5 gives 0.4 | 40.2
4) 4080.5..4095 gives 1.2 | 38.7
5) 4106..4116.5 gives 1.1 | 37.3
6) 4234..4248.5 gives 0.3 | 39.2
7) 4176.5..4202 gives 1.2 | 38.9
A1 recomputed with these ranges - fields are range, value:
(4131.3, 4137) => 41.7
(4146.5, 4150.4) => 42.9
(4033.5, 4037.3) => 39.2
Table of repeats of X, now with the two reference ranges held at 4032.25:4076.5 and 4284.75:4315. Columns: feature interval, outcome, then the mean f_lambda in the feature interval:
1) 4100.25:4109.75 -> -0.1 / 42.1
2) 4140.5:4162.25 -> -0.5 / 41.6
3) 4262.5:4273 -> -0.8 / 41.6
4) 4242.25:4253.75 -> -0.3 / 40.1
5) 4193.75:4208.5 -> 0.2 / 39.3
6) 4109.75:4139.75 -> 1.3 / 39.4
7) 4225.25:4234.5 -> 0.5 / 37.2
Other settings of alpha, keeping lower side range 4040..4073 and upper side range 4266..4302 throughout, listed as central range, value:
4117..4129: 1.1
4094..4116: 1.6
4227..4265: -0.2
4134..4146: -0.3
